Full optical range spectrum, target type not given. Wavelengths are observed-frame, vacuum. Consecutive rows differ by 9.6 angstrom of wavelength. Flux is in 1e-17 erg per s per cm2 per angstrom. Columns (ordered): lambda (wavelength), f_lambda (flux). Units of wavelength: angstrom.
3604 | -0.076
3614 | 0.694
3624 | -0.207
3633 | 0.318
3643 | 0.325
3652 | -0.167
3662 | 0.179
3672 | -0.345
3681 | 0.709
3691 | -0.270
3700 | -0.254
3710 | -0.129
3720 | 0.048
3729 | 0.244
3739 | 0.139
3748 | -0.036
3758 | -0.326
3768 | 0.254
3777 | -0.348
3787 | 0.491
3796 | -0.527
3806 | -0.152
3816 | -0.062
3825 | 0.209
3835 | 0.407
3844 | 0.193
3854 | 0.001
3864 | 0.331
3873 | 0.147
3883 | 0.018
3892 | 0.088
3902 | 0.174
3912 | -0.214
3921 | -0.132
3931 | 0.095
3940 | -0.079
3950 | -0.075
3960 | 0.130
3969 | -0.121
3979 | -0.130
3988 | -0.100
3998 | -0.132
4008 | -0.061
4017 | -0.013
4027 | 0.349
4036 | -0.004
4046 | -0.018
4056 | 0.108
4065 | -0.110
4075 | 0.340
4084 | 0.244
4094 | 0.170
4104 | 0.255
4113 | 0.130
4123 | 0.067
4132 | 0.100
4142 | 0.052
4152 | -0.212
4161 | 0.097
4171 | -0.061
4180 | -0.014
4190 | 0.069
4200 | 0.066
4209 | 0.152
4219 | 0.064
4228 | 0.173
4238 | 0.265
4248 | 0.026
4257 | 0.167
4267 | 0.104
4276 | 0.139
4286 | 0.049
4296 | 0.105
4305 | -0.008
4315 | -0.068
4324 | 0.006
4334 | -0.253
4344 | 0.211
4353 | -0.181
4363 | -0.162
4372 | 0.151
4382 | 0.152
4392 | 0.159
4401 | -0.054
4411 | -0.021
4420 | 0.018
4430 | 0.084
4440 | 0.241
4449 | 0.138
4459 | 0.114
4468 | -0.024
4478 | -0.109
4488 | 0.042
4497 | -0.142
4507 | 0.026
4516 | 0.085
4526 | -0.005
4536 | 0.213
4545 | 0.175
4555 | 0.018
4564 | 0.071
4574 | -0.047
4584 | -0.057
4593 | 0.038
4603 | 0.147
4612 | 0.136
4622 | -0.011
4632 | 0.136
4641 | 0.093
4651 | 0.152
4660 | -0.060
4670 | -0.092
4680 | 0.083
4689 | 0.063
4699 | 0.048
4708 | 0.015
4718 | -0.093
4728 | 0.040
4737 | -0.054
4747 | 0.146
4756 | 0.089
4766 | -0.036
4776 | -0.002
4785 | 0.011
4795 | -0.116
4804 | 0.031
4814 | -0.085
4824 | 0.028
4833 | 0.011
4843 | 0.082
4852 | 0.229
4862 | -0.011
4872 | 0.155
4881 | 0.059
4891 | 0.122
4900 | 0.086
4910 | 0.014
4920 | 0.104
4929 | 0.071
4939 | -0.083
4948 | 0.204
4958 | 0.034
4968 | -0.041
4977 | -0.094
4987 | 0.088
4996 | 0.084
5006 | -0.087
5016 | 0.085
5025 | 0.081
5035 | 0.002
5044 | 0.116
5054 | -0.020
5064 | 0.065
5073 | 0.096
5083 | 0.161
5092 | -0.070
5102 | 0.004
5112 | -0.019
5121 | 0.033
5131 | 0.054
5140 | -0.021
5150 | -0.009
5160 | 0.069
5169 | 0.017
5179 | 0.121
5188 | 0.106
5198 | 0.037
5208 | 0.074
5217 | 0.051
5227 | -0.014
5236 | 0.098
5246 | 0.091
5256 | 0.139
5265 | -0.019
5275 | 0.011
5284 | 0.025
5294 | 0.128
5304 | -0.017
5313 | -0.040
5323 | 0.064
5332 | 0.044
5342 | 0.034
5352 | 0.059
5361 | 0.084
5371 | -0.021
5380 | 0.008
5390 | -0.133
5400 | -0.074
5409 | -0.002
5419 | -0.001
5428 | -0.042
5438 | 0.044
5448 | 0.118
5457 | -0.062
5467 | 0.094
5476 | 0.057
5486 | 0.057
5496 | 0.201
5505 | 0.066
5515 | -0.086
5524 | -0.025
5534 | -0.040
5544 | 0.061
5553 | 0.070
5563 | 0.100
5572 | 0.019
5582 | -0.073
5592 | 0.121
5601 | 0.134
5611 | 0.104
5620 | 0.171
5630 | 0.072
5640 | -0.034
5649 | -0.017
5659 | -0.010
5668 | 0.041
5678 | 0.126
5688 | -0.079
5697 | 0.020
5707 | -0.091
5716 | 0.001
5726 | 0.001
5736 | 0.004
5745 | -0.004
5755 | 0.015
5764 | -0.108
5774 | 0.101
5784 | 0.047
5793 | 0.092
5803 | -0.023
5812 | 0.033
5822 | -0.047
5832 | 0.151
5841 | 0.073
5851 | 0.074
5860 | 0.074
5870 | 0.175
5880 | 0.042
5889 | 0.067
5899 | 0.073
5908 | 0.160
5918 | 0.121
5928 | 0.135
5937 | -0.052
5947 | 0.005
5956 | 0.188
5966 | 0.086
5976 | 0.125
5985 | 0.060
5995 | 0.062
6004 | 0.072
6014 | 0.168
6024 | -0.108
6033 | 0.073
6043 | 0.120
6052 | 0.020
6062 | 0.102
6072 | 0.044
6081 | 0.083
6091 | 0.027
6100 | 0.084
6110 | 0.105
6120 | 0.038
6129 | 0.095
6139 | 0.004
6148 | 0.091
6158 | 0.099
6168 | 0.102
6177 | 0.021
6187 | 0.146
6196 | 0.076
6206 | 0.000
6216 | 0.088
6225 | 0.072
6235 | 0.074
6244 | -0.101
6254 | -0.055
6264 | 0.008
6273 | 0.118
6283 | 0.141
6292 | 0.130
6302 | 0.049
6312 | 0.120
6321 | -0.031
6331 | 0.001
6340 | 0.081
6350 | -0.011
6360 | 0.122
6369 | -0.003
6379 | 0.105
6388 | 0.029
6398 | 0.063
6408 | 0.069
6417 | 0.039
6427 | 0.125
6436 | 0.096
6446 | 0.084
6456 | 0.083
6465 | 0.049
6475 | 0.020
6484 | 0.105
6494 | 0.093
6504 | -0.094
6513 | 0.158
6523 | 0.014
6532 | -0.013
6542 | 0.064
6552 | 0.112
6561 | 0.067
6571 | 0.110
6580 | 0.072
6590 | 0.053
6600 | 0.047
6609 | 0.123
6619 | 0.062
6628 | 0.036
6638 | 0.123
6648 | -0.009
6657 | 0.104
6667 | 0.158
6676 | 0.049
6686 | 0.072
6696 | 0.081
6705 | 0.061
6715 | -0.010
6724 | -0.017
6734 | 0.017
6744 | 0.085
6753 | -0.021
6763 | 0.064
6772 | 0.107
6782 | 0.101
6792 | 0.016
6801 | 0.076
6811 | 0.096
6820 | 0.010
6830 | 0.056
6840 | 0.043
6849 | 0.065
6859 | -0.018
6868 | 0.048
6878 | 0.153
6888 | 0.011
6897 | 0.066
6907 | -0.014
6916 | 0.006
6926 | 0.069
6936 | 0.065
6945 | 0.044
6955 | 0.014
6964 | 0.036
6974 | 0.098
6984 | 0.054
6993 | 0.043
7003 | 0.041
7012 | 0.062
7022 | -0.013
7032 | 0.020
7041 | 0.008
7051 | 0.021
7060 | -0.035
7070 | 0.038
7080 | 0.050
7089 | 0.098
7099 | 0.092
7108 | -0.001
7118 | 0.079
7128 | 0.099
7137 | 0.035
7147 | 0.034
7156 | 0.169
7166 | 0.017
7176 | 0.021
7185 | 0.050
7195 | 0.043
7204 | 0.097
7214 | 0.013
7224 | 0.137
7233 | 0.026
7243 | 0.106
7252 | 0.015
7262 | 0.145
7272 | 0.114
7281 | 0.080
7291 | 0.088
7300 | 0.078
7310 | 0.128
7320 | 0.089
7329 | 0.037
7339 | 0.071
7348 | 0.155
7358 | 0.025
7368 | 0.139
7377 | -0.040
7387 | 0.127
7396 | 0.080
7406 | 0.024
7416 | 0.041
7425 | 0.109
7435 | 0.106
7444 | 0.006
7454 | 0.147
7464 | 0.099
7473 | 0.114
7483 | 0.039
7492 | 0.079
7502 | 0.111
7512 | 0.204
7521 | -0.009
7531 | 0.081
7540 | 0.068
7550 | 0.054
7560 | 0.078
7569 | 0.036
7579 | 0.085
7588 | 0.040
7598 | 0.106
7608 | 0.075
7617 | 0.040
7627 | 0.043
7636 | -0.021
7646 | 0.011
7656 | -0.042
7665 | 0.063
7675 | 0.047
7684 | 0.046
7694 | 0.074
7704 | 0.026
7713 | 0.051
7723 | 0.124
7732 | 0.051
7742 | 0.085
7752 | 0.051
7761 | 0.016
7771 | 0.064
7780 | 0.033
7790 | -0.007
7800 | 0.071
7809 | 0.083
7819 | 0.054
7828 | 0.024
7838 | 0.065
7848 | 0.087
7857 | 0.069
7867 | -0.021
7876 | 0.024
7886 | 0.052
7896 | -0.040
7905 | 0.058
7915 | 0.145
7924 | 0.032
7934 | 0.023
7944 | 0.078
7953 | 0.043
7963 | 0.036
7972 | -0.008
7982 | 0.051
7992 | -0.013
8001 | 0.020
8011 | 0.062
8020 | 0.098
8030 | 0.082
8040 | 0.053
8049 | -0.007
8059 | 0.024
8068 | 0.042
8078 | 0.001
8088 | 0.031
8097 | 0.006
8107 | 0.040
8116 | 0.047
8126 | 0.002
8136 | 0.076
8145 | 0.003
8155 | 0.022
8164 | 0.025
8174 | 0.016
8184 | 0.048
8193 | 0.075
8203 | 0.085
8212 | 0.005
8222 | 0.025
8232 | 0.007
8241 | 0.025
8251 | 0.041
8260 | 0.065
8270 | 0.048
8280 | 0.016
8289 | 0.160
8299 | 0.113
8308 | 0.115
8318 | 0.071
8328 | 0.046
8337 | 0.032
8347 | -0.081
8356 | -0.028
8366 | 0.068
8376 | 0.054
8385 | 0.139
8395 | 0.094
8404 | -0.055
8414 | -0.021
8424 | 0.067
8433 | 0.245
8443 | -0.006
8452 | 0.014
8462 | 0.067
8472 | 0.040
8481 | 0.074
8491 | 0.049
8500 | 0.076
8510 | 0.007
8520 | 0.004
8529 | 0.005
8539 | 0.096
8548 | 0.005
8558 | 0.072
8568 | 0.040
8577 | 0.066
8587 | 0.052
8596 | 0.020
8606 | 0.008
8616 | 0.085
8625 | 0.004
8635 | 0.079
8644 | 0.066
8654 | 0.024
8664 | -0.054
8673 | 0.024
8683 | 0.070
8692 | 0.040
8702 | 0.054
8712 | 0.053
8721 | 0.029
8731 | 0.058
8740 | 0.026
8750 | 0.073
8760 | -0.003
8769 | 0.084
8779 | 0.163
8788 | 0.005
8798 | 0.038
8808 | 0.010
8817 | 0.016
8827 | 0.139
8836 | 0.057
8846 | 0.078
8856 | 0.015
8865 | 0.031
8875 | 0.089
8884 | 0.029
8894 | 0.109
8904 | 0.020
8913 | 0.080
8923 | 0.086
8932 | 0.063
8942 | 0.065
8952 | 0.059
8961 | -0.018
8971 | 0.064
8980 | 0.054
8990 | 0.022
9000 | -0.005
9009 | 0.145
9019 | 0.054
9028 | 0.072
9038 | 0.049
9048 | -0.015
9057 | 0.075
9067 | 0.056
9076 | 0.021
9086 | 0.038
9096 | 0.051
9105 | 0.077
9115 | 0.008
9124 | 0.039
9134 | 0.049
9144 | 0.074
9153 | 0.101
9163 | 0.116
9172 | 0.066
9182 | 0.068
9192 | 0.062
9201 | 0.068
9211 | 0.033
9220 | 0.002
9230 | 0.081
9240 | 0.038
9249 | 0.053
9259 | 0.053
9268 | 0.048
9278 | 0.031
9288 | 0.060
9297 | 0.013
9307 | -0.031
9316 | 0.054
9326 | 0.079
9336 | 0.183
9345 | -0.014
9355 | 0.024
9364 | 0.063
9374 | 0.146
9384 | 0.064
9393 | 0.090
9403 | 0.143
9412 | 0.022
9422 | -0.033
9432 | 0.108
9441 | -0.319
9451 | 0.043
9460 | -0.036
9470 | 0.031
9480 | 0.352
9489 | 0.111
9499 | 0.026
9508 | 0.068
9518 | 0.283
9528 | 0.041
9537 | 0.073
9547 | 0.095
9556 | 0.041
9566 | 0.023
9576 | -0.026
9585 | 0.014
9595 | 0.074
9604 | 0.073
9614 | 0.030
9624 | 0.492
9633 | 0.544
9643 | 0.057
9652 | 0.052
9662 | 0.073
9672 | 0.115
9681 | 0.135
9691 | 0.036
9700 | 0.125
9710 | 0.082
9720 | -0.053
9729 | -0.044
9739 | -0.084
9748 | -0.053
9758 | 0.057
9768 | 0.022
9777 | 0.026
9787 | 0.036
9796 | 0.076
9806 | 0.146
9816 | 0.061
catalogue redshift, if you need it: 1.58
